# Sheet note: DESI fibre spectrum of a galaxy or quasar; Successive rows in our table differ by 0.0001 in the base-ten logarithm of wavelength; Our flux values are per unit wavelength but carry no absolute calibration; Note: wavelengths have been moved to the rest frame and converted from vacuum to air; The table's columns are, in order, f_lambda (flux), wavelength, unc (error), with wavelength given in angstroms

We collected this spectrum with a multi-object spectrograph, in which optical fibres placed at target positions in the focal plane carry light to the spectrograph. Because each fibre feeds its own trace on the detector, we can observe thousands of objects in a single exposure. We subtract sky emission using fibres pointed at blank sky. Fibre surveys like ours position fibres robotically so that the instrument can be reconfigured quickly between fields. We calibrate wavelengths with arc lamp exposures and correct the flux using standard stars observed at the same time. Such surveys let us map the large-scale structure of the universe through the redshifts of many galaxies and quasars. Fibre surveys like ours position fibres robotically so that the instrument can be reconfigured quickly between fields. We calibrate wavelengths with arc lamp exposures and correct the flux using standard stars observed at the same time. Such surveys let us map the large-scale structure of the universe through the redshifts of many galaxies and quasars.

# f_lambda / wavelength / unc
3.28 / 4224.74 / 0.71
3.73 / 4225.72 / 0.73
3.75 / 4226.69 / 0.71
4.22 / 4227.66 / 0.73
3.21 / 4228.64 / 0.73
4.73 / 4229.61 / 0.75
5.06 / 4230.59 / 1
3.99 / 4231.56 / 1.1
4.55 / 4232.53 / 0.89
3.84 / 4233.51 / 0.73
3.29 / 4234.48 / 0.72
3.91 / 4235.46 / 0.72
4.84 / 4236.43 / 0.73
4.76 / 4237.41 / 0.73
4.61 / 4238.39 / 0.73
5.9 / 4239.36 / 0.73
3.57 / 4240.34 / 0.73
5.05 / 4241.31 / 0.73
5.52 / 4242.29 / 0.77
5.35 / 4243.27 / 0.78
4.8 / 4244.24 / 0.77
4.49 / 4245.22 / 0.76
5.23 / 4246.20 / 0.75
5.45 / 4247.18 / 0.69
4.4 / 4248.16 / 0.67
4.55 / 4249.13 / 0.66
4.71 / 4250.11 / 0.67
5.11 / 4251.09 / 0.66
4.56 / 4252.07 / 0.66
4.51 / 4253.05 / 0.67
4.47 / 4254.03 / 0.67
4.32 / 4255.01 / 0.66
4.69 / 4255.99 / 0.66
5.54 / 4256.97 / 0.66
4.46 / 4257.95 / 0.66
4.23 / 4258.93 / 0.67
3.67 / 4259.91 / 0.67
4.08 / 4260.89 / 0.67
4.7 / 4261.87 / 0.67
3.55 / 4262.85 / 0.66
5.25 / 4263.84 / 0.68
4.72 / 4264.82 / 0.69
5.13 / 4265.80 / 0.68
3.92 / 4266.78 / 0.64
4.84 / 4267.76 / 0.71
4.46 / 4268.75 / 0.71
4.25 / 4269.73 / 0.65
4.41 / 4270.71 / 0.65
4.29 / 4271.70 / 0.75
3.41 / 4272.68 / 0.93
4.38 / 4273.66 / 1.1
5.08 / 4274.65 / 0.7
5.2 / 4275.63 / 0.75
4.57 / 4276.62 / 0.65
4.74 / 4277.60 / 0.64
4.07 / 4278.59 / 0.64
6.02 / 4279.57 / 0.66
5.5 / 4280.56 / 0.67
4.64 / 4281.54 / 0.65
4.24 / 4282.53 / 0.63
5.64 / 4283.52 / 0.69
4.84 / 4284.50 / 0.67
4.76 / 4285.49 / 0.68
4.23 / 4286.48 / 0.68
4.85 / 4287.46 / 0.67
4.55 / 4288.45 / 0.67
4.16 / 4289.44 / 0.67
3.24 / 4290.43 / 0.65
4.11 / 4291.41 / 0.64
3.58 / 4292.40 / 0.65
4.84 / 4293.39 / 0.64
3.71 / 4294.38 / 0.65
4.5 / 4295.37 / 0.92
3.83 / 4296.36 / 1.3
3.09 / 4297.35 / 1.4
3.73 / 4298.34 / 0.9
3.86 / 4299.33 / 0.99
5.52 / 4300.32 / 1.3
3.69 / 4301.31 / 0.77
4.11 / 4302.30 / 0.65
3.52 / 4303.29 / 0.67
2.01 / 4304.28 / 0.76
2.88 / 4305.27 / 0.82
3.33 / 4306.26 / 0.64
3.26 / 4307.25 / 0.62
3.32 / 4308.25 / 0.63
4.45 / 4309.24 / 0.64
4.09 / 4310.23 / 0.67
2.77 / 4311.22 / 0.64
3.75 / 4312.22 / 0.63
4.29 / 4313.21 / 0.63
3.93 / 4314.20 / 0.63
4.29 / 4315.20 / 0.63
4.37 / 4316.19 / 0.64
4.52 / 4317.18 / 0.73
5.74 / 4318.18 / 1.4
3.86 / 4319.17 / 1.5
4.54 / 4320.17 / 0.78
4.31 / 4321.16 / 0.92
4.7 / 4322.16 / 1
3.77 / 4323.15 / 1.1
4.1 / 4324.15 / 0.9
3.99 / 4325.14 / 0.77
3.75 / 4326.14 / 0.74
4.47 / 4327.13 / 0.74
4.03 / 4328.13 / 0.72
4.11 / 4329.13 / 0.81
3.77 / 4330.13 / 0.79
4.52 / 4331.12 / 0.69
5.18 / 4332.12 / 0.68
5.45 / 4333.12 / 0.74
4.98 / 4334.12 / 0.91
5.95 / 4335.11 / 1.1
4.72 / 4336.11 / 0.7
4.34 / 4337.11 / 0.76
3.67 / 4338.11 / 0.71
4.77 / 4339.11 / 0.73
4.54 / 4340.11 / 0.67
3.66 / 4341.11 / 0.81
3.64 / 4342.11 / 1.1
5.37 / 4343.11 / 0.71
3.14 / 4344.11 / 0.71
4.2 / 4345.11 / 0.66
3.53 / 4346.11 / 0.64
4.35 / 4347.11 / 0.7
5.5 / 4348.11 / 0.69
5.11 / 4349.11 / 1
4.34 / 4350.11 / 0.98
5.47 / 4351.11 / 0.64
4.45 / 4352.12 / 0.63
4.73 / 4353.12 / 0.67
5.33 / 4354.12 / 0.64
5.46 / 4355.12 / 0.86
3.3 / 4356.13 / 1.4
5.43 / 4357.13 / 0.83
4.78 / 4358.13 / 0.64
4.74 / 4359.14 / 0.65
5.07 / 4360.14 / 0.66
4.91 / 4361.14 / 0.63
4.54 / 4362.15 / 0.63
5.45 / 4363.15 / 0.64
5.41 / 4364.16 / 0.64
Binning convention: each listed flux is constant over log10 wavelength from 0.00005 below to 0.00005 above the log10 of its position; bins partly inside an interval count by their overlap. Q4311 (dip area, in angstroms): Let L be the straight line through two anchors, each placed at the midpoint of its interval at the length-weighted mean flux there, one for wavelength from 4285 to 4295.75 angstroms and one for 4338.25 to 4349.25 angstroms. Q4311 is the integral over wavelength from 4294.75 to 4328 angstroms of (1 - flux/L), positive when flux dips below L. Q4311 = 2.4 angstroms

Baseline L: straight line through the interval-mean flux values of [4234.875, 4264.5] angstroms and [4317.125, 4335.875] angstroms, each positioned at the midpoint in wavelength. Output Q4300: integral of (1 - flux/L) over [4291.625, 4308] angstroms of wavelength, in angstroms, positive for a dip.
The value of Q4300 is 3.1 angstroms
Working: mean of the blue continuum 4.67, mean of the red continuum 4.52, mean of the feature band 3.71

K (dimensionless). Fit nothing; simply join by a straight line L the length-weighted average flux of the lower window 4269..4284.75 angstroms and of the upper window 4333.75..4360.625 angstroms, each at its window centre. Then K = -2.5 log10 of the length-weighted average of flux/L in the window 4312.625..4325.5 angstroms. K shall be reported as 0.07 mag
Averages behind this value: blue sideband 4.7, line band 4.34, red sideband 4.61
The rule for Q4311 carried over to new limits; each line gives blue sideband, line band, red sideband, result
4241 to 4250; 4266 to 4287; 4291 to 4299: -1.7 angstroms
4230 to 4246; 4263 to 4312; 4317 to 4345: 3.0 angstroms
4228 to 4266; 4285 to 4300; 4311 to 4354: 1.3 angstroms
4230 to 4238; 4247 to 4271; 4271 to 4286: 0.0 angstroms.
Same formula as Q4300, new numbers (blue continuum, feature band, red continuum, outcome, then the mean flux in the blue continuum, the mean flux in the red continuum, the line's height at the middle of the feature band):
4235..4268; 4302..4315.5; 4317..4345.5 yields 2.79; 4.67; 4.41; 4.48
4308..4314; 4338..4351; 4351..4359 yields 0.68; 3.81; 4.83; 4.59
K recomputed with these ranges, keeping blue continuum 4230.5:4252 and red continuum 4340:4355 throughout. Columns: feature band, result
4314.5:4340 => 0.02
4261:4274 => 0.06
